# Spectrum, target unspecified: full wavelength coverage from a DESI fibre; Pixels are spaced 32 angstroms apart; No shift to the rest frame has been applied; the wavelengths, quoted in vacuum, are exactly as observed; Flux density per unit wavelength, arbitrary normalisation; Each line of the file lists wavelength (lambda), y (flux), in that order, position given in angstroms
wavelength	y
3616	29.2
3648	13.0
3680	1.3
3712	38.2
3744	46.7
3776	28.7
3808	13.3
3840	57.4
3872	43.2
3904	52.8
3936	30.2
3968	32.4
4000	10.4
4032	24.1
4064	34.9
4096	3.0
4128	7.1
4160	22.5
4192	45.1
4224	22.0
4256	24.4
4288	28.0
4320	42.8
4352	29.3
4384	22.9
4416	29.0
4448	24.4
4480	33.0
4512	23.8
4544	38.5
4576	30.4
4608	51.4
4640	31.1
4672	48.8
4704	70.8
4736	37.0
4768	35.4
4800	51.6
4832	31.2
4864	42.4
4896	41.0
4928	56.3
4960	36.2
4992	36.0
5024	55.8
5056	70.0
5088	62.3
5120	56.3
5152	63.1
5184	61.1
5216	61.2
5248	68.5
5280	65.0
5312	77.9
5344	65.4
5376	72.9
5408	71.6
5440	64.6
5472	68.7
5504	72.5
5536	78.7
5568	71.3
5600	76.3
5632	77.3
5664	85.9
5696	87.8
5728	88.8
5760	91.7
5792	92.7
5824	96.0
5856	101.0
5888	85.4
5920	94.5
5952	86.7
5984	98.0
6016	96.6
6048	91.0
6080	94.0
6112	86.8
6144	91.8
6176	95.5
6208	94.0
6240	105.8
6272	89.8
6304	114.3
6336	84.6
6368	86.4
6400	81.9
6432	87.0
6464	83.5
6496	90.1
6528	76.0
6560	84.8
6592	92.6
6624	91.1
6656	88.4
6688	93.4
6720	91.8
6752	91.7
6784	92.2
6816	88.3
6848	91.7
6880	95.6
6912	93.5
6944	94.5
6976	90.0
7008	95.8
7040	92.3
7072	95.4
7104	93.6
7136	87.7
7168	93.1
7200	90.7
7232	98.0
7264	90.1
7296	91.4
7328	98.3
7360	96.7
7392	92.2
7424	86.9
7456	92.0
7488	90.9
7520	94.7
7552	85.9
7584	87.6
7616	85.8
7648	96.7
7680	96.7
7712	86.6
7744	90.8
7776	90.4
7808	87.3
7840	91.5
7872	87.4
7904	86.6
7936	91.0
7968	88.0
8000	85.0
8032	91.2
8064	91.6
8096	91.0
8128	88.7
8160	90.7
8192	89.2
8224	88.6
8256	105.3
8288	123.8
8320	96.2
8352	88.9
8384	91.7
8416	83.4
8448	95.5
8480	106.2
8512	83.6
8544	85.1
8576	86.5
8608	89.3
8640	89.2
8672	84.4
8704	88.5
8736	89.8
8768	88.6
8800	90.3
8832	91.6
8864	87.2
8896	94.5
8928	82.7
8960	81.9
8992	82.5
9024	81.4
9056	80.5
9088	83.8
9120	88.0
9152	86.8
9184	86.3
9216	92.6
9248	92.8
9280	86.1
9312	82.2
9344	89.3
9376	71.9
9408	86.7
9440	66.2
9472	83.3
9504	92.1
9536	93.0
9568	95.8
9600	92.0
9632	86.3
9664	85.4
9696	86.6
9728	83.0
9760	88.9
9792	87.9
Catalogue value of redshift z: 0.26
